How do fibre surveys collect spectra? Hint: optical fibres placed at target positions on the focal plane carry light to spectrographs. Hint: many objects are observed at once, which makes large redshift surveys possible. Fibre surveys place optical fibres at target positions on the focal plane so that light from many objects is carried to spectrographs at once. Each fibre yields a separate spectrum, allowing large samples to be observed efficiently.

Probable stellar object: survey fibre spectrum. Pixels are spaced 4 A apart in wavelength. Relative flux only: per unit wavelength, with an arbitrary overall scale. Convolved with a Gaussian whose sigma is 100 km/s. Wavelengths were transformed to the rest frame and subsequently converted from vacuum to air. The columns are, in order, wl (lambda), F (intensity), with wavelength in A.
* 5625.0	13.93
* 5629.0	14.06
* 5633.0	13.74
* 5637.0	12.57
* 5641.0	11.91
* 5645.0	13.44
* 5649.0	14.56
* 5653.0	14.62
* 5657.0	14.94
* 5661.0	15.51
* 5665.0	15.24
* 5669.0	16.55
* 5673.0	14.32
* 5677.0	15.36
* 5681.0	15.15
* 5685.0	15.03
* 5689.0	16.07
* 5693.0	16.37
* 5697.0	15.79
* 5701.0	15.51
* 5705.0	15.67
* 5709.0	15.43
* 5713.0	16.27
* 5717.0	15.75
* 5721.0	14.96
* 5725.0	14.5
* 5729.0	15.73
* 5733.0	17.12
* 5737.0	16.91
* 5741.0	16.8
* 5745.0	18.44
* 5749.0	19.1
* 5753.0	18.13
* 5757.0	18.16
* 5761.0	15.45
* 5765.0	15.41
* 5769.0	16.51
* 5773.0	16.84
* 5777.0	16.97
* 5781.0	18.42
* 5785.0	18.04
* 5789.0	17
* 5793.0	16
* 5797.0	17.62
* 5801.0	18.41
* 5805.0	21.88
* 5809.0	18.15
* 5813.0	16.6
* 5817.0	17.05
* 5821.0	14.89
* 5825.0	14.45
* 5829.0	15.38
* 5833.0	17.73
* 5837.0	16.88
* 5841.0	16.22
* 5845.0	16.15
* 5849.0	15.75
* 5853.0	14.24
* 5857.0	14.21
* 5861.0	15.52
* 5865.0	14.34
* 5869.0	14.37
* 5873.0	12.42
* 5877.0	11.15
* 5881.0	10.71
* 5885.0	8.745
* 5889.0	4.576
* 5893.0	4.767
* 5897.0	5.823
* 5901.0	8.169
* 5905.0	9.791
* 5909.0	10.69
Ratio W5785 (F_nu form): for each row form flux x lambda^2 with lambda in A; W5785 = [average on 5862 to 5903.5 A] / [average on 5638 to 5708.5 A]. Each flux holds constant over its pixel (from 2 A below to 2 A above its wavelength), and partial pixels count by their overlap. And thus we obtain 0.69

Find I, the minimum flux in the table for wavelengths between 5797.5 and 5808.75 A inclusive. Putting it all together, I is 18.41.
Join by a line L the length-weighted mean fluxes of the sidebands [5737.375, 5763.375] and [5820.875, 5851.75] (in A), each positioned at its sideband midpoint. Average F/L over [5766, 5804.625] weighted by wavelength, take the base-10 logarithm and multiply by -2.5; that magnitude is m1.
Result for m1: -0.03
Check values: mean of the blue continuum 17.6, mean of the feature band 17.5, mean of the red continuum 16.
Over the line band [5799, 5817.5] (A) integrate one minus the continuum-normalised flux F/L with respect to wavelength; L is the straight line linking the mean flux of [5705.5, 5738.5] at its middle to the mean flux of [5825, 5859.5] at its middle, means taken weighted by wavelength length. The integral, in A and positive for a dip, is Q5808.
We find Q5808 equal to -3.3 A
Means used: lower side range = 15.8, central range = 18.5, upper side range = 15.7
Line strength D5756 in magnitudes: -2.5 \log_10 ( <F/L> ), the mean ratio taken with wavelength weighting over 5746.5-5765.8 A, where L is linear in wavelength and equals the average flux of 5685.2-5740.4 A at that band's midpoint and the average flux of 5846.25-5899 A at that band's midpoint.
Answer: -0.19 mag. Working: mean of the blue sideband 15.8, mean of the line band 17.4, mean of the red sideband 11.3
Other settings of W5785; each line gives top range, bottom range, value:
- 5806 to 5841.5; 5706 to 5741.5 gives 1.08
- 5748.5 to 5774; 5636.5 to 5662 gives 1.26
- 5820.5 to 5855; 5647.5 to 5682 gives 1.11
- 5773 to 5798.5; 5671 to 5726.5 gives 1.15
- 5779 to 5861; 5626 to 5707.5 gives 1.19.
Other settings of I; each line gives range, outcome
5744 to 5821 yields 14.89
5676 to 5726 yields 14.5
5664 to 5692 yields 14.32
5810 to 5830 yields 14.45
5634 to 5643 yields 11.91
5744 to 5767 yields 15.41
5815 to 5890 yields 4.576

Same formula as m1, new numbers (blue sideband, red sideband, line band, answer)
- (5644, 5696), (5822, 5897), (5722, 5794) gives -0.19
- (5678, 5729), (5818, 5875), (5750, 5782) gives -0.11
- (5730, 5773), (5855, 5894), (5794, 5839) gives -0.22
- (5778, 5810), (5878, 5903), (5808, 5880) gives -0.23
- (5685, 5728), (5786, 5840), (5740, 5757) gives -0.13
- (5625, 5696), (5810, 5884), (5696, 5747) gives -0.09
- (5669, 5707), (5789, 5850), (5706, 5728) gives 0.03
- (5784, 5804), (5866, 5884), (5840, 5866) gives -0.12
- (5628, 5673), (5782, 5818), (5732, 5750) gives -0.07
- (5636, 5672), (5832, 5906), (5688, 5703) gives -0.14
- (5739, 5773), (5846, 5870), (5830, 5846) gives -0.10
